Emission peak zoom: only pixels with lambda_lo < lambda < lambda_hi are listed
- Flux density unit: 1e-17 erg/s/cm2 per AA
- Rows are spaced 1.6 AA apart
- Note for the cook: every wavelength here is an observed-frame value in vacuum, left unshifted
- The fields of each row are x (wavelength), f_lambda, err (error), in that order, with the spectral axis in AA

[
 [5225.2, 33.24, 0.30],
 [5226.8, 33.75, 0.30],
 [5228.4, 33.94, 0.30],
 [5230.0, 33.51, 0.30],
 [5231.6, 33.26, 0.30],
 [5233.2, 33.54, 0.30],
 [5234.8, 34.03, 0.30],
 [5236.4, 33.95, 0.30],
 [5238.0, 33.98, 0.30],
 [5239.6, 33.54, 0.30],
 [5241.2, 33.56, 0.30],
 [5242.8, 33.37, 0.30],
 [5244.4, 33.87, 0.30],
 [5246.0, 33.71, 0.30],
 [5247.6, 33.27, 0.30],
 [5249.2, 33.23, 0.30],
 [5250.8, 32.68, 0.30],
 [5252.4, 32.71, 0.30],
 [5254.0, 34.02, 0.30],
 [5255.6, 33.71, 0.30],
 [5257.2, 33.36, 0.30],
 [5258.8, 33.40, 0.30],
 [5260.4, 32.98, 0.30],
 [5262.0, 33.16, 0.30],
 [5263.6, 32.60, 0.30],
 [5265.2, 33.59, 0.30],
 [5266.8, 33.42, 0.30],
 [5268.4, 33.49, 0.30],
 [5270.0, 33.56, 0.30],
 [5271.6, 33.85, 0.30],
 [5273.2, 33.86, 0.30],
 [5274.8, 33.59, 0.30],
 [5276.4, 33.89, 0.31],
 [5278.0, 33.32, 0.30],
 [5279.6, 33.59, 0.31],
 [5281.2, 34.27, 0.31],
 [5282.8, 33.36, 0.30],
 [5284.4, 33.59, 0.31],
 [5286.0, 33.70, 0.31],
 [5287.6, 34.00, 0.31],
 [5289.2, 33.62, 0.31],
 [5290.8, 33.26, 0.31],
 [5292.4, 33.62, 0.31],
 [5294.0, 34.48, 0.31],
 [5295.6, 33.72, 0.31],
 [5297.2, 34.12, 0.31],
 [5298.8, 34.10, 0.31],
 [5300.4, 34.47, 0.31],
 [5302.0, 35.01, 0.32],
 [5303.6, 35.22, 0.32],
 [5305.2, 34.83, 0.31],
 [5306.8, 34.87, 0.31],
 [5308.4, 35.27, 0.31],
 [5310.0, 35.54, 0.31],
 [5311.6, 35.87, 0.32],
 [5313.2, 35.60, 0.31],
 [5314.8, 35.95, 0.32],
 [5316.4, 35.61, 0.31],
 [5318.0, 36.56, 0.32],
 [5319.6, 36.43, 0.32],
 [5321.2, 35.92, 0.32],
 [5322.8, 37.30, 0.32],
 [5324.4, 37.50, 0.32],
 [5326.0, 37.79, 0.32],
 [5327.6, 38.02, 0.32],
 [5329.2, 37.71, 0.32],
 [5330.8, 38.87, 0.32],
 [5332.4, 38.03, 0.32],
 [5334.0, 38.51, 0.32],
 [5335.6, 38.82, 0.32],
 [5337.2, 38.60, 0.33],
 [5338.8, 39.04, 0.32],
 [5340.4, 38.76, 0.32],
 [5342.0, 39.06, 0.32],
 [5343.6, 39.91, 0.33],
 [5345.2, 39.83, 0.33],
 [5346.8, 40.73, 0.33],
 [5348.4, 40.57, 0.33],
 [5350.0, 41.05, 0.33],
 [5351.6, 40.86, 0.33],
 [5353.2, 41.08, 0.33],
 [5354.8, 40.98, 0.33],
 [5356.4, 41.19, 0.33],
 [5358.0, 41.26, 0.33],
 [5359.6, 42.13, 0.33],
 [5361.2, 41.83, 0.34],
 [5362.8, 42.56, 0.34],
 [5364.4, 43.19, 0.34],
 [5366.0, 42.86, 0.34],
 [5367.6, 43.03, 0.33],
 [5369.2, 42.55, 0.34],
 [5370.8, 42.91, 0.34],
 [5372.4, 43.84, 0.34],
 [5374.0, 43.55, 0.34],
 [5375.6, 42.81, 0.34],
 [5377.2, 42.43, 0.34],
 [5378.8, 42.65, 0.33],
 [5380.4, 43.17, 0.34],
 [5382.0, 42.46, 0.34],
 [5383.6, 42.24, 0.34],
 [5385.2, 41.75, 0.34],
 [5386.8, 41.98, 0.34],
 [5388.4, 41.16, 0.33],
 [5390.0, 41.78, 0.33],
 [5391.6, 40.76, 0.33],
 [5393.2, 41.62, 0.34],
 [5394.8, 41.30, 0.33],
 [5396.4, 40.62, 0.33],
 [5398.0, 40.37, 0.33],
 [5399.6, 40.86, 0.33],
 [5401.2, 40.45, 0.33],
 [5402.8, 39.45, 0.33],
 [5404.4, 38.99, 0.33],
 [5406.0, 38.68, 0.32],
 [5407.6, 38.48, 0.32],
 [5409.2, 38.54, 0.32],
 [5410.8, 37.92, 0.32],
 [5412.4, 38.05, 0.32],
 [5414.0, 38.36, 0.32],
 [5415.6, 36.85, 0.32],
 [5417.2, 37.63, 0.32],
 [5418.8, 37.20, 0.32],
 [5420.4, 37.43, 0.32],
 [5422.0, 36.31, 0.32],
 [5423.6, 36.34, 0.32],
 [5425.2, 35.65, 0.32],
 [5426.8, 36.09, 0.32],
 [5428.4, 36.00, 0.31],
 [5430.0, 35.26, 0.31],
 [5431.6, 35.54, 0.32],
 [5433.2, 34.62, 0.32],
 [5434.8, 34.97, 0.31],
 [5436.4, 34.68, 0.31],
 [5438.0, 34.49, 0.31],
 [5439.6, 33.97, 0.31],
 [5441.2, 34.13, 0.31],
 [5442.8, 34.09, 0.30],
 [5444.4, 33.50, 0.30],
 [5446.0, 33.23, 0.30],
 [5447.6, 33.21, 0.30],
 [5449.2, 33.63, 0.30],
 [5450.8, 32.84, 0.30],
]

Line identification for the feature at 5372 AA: C III]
